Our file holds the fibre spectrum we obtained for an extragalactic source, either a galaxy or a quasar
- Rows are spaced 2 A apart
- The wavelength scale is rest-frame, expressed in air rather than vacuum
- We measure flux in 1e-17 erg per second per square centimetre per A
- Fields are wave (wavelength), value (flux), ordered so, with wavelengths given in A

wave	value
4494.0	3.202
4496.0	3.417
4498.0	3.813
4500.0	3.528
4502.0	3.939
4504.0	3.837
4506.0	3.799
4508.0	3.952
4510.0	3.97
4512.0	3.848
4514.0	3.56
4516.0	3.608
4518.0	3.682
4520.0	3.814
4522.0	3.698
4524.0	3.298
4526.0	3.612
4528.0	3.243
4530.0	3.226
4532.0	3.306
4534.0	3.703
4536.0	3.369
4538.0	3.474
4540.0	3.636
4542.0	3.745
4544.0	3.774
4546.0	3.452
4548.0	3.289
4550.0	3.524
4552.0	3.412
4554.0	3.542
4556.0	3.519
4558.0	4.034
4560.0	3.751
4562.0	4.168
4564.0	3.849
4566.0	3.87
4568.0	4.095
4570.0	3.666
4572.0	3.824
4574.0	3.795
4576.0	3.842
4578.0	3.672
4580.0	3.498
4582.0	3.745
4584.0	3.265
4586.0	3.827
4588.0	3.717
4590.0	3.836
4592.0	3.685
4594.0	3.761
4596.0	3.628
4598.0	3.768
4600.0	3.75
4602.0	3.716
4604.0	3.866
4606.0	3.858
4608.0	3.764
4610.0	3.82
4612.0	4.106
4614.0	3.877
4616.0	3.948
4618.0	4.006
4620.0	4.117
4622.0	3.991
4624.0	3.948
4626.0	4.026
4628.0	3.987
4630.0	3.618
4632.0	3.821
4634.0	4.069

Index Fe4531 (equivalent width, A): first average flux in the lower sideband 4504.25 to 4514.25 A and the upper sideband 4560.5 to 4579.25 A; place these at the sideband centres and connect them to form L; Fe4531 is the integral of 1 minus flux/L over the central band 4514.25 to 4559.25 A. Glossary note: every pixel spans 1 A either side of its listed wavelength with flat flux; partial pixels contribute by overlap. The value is 3.6 A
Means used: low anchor 3.85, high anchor 3.86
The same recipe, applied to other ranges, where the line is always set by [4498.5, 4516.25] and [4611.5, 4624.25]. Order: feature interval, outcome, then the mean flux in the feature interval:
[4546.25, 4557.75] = 1.1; 3.49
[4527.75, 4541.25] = 1.4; 3.44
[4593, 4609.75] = 0.8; 3.77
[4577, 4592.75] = 1.1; 3.66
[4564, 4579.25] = 0.4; 3.82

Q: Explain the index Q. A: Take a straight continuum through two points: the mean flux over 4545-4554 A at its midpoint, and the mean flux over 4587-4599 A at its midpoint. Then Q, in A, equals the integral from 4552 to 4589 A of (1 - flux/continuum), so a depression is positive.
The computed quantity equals -1.81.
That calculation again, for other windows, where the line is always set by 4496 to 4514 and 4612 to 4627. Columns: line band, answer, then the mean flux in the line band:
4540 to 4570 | 1.3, 3.71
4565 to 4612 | 2.2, 3.76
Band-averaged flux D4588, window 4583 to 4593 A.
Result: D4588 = 3.67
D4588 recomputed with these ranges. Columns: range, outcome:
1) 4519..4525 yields 3.6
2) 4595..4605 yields 3.75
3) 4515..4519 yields 3.65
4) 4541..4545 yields 3.76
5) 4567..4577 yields 3.84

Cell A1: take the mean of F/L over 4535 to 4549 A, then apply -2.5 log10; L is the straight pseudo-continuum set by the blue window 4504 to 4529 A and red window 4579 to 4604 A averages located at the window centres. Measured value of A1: 0.04 mag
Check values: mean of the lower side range 3.68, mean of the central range 3.53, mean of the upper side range 3.69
